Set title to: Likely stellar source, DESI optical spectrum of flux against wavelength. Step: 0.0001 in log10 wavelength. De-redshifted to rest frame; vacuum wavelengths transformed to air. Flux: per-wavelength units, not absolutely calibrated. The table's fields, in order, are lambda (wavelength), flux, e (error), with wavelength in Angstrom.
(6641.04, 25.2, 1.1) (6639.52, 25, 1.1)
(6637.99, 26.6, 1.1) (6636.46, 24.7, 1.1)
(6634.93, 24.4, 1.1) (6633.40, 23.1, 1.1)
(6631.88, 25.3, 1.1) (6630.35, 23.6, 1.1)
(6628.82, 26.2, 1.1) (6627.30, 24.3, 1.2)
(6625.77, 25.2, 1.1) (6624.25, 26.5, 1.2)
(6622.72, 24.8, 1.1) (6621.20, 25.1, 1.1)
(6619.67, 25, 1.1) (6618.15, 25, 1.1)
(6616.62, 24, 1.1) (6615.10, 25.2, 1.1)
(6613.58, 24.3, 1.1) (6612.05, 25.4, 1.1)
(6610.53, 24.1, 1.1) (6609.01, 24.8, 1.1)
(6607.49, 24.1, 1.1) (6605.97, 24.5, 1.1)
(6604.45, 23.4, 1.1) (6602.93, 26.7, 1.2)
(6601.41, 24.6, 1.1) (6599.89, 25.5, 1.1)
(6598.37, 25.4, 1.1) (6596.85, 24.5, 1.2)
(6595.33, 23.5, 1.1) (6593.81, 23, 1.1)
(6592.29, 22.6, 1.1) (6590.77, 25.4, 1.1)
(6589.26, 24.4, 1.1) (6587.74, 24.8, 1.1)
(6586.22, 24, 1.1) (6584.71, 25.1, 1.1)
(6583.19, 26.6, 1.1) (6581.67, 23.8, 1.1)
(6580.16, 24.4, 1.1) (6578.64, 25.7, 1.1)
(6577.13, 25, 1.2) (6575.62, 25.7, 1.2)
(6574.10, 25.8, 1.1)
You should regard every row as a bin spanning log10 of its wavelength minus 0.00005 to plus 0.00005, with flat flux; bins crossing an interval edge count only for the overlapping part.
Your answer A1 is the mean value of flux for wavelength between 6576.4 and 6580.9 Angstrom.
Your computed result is 25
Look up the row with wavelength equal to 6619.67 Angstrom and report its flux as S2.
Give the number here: 25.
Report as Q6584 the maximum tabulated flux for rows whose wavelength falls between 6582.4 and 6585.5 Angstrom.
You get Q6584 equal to 26.6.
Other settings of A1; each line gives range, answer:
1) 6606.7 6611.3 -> 24.4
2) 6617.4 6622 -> 25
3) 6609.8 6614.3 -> 24.6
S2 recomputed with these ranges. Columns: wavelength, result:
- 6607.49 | 24.1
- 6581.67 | 23.8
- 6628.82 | 26.2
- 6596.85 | 24.5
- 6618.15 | 25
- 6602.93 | 26.7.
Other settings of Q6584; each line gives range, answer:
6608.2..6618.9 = 25.4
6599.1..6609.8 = 26.7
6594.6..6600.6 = 25.5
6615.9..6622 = 25.1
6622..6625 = 26.5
